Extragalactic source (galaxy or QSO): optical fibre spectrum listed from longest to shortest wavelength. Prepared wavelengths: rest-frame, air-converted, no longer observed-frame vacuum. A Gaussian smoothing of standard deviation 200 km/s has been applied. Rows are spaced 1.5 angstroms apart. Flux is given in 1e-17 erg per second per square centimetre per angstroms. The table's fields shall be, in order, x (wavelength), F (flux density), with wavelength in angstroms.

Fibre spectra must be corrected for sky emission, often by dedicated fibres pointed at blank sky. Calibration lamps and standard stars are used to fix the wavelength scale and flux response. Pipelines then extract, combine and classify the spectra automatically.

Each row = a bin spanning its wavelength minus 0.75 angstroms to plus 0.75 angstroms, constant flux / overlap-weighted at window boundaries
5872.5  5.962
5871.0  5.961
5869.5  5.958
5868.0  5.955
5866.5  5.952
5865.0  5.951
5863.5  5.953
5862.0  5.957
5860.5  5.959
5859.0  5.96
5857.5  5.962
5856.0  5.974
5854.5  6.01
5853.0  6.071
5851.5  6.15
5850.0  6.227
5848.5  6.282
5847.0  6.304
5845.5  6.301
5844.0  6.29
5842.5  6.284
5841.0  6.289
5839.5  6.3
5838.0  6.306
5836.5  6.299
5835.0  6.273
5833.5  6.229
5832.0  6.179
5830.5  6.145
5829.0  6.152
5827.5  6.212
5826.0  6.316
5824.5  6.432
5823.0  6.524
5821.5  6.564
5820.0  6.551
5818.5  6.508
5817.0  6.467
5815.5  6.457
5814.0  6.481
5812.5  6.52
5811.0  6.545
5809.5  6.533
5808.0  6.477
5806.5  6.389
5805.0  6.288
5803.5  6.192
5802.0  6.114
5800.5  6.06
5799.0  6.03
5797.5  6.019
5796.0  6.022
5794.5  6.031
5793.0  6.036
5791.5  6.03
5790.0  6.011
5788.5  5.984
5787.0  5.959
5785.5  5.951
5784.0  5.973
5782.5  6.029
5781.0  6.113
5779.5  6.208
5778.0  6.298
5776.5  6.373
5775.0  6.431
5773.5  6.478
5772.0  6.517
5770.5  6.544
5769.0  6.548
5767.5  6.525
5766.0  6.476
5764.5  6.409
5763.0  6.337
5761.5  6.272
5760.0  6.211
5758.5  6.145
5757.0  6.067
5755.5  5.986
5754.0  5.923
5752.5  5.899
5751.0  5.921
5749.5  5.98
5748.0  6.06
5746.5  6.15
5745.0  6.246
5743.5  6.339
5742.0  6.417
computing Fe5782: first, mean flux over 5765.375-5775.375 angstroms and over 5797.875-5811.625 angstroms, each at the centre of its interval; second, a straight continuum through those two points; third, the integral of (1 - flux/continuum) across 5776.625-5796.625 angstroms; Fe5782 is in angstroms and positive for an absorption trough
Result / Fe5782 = 1.1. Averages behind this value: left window 6.51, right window 6.28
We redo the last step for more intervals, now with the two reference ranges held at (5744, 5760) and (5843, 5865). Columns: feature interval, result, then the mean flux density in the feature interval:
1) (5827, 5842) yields -0.4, 6.24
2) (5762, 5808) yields -1.2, 6.22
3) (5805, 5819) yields -0.9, 6.48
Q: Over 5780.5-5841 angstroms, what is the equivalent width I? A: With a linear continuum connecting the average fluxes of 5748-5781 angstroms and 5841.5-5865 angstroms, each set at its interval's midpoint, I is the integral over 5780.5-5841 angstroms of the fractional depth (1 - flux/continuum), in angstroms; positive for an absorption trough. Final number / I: -0.6 angstroms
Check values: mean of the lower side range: 6.26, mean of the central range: 6.24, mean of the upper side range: 6.11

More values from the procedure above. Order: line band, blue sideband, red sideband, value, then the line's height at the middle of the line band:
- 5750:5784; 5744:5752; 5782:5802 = -1.1 angstroms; 6.05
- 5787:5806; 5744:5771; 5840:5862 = 0.3 angstroms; 6.18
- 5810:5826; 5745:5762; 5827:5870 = -1.0 angstroms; 6.11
